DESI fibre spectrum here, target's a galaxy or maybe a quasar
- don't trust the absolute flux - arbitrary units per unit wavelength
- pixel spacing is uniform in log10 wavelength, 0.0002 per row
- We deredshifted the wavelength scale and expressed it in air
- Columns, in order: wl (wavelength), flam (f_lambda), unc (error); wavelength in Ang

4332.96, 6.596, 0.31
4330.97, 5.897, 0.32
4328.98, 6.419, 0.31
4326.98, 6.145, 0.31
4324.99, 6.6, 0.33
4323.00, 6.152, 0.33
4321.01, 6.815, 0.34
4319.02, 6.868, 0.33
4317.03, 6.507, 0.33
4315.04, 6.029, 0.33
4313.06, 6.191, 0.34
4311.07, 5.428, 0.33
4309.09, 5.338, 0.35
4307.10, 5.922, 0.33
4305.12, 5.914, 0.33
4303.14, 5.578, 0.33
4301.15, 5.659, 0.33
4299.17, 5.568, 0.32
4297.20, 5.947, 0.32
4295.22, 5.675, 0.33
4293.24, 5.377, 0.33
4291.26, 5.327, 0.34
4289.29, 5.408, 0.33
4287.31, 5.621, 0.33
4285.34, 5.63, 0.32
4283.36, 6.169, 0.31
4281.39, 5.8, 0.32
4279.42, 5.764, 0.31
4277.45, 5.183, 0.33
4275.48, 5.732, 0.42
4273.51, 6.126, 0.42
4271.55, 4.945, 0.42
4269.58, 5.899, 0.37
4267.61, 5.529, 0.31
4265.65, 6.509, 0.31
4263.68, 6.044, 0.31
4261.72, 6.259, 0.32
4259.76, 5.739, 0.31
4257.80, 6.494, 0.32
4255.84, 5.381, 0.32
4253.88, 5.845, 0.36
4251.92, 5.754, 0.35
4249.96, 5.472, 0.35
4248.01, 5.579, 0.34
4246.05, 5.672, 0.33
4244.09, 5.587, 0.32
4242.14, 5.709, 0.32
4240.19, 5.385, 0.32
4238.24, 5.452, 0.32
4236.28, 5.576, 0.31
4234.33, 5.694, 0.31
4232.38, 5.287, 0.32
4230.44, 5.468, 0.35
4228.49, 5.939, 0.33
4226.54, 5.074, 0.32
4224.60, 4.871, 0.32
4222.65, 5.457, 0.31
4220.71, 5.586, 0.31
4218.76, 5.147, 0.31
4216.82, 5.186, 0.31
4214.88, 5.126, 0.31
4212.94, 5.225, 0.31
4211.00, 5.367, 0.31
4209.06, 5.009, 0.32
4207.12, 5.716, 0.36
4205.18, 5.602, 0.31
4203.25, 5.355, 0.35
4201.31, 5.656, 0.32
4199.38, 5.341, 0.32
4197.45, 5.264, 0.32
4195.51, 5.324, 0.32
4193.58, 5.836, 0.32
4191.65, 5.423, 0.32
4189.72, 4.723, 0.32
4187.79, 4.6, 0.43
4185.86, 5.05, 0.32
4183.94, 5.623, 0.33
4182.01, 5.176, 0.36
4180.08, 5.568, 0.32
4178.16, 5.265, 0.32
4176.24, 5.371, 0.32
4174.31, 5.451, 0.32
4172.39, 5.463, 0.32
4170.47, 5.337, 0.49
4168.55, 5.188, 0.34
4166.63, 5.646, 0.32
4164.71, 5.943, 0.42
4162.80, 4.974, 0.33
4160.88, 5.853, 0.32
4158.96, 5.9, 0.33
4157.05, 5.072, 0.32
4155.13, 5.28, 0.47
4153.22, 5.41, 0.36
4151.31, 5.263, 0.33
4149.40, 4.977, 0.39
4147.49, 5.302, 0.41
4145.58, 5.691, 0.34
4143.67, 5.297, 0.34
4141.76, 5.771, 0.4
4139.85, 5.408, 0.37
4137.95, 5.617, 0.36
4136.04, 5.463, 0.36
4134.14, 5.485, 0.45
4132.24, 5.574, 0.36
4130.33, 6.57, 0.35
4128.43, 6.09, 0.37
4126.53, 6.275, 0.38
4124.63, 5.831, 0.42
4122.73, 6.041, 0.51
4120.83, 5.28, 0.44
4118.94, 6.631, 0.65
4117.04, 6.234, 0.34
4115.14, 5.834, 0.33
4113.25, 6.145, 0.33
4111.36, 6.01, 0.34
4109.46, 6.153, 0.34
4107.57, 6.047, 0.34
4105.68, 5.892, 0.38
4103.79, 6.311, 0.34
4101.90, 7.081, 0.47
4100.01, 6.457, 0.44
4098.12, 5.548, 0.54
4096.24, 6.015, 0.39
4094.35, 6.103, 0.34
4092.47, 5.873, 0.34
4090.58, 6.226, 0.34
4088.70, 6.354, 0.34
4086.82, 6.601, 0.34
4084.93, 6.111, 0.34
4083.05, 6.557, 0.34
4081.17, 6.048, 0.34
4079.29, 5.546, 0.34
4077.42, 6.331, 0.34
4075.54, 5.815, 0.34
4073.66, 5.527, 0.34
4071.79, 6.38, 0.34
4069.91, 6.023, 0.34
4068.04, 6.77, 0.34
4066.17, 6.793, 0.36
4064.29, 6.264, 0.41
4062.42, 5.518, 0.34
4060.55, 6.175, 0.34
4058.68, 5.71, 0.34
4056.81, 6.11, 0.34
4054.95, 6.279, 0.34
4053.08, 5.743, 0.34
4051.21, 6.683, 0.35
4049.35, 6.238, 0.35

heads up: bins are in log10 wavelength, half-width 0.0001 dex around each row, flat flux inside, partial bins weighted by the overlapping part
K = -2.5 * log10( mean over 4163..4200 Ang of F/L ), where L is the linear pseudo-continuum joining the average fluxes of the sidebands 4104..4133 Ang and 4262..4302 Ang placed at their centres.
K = 0.11 mag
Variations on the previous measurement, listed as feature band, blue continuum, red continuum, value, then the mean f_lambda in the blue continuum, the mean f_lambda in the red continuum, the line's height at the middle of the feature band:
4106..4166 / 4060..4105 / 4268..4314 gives 0.06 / 6.18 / 5.66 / 6.05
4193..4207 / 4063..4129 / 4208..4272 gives 0.05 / 6.15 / 5.56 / 5.72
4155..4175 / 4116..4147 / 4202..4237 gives 0.03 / 5.82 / 5.37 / 5.65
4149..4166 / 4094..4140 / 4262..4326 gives 0.10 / 6.01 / 5.86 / 5.98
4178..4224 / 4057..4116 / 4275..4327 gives 0.13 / 6.14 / 5.86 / 5.99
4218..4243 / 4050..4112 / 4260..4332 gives 0.10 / 6.15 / 5.89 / 5.97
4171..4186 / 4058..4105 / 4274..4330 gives 0.12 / 6.17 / 5.89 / 6.04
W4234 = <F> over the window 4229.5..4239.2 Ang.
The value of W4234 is 5.5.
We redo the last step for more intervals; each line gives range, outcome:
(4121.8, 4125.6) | 5.94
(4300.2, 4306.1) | 5.71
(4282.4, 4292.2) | 5.63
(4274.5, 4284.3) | 5.73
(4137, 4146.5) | 5.56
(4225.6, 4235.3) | 5.5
